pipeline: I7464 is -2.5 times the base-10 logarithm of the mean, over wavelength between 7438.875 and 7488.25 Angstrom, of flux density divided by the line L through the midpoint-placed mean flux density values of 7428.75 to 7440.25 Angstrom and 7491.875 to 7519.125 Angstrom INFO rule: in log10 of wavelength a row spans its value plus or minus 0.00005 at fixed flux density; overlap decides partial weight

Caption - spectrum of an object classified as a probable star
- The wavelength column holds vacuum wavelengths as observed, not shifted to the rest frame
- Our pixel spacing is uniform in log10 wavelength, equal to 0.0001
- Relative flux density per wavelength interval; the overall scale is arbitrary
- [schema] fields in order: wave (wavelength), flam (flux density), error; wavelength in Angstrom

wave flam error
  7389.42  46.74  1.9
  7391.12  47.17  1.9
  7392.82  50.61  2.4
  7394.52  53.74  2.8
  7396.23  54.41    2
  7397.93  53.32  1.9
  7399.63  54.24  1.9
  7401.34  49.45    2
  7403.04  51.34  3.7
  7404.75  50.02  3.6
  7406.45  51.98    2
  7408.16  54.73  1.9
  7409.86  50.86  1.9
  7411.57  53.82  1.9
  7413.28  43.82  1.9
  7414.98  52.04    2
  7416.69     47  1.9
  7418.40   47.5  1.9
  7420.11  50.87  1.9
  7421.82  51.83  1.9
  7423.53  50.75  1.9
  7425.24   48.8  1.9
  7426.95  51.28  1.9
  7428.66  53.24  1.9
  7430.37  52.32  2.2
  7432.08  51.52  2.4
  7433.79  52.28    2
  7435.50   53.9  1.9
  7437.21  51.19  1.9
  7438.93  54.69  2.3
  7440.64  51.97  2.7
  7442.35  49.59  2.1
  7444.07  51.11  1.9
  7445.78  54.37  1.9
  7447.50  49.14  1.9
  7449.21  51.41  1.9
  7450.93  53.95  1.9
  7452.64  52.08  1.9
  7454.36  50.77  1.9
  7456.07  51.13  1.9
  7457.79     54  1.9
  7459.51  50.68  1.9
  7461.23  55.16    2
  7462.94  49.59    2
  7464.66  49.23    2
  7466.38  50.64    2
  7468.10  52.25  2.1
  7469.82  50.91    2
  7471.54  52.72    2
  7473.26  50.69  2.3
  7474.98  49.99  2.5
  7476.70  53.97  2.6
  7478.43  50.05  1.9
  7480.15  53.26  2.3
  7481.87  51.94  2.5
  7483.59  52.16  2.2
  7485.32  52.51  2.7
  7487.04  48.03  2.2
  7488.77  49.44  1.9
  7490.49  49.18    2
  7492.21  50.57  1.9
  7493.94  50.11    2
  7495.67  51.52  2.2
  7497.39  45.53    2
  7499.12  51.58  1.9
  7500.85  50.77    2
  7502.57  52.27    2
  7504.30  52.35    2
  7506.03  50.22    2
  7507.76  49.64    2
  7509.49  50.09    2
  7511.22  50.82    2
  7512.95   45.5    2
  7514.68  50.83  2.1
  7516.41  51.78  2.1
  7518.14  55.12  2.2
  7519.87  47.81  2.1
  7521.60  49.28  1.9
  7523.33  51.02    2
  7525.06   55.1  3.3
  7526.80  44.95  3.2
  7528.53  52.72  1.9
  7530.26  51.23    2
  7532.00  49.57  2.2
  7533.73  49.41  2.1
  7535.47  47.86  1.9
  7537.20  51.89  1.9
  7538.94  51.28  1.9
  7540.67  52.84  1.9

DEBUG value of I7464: 0.00 mag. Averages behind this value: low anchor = 52.7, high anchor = 50.5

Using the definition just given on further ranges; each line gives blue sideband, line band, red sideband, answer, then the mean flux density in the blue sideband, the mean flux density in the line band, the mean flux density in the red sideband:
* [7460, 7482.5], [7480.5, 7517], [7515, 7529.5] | 0.02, 51.6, 50.4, 51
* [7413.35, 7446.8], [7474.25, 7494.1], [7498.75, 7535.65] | 0.00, 51.2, 51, 50.5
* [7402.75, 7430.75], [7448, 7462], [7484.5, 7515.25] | -0.04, 50.7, 52.3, 50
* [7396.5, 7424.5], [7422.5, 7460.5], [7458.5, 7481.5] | -0.01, 50.9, 51.8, 51.5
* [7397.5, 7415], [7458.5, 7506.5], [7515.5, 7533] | 0.00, 51.4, 51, 50.9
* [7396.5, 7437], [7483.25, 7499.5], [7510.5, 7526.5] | 0.02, 51.2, 49.9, 50.6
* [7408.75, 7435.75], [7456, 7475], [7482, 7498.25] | -0.03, 50.7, 51.5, 50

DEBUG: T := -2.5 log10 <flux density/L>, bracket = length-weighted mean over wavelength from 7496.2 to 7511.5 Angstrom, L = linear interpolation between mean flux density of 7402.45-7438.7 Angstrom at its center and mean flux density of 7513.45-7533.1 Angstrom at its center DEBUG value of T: 0.01 mag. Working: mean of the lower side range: 51.1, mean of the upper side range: 50.8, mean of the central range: 50.4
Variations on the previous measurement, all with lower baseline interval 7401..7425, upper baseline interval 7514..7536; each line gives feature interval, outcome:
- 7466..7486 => -0.027 mag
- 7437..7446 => -0.034 mag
